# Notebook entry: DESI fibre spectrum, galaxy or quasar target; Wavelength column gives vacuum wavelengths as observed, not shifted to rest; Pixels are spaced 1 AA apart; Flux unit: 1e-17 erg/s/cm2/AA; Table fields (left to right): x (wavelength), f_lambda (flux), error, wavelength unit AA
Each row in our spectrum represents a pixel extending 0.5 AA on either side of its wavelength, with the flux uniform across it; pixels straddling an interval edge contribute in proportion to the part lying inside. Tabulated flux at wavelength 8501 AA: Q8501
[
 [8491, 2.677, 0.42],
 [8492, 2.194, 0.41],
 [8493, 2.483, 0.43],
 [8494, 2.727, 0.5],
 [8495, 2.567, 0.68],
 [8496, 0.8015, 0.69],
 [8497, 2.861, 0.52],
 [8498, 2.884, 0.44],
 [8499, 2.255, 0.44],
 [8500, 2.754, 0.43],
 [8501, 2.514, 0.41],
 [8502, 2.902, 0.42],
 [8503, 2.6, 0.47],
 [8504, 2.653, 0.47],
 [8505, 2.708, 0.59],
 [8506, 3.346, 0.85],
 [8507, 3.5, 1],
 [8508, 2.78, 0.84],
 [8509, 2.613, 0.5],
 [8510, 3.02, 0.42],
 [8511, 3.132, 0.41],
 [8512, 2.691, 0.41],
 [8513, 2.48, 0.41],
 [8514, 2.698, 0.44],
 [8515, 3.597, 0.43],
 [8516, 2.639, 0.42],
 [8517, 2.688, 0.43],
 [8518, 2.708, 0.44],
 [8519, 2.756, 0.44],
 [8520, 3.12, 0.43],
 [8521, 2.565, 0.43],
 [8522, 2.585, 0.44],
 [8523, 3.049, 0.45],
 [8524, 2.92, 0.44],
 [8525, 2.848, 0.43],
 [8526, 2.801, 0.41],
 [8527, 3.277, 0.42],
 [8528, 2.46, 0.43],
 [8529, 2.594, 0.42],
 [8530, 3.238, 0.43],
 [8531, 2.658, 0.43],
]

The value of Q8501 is 2.514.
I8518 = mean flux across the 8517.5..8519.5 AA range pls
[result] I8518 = 2.73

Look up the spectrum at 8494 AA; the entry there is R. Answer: 2.727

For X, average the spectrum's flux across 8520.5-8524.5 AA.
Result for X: 2.78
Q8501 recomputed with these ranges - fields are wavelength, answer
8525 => 2.848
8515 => 3.597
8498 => 2.884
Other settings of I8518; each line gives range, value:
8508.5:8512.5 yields 2.86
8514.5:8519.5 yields 2.88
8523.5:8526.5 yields 2.86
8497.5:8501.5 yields 2.6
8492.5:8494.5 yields 2.6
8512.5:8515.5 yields 2.93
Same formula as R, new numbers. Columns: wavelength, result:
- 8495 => 2.567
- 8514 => 2.698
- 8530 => 3.238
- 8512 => 2.691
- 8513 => 2.48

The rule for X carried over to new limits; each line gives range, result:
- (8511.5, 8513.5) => 2.59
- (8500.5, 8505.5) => 2.68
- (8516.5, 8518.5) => 2.7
